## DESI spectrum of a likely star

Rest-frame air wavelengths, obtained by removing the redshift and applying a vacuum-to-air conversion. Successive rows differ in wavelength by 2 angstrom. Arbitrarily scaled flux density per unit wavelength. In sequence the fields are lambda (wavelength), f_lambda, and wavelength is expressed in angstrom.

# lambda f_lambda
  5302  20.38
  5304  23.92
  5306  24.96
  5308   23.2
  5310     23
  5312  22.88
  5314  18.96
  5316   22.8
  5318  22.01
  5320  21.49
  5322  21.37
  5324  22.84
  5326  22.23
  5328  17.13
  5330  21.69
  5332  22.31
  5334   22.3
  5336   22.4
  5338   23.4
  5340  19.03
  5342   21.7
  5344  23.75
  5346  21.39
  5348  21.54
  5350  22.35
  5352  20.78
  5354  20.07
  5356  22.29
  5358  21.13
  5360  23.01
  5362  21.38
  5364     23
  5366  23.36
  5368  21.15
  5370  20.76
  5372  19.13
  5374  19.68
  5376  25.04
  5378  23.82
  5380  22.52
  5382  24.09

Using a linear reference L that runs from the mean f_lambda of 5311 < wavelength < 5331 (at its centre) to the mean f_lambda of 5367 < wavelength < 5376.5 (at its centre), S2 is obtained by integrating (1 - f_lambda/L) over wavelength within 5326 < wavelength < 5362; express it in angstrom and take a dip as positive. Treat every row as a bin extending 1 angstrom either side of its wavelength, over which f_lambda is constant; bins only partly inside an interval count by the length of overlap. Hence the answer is -0.68 angstrom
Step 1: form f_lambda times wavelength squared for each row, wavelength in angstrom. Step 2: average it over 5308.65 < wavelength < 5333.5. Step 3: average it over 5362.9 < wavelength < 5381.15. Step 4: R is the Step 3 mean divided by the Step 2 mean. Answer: 1.04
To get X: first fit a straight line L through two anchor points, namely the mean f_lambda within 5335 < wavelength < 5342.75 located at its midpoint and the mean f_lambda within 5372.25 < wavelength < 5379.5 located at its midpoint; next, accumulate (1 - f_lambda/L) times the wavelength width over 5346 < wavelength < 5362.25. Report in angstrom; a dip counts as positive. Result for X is 0.29 angstrom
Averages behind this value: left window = 21.6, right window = 22.4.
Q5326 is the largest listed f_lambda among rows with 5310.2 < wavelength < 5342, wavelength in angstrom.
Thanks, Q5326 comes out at 23.4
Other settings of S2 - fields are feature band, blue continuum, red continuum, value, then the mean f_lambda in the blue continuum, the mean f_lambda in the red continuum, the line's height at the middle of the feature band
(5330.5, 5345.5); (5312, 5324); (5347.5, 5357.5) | -0.4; 21.6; 21.4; 21.5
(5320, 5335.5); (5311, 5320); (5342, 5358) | 0.2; 21.6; 21.7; 21.7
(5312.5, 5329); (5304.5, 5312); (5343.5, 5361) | 1.4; 23.6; 21.8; 23.1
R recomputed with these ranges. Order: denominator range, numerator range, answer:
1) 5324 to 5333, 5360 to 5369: 1.07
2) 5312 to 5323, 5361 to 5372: 1.03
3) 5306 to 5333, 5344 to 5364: 1.01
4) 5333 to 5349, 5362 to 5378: 1.01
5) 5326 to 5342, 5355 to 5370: 1.05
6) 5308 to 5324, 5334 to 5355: 1.00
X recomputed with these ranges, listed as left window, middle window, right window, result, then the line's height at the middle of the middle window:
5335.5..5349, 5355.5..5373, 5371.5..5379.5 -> 0.3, 22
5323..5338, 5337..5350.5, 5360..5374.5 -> -0.2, 21.6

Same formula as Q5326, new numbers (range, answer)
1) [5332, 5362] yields 23.75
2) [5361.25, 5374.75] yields 23.36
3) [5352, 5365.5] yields 23.01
